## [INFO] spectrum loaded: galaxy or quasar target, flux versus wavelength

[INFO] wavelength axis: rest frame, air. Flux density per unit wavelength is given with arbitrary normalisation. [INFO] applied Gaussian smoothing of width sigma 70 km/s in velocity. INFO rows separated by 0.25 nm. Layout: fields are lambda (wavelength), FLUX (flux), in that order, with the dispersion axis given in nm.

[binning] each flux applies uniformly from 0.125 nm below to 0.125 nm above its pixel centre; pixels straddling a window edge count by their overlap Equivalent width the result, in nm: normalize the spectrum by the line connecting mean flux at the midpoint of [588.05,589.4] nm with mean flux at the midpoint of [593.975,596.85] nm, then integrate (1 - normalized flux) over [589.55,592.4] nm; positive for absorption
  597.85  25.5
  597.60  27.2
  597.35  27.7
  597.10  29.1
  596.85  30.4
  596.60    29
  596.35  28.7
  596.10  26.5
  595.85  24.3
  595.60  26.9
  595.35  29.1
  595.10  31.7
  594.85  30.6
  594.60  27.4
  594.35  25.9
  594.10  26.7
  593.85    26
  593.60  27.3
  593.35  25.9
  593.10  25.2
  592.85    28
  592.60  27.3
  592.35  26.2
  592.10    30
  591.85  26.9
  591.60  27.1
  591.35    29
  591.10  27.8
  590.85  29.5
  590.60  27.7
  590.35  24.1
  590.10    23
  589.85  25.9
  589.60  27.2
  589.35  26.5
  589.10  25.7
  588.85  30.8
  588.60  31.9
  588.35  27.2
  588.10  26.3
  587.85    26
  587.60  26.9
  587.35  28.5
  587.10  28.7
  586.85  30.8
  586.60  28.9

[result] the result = 0.11 nm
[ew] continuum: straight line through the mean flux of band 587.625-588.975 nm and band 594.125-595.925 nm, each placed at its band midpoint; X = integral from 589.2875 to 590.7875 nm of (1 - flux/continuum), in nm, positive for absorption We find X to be 0.127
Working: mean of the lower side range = 28.3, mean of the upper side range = 28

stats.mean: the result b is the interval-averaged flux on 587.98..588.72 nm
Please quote 28.5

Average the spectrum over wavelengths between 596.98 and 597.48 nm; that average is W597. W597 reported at 28.4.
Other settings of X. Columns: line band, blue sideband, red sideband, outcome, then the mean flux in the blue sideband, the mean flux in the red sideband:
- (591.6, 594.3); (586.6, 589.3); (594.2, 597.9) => 0.11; 28.3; 28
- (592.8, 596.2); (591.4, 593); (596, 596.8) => 0.09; 27.6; 28.3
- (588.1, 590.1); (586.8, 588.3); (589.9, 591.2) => -0.03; 27.7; 26.4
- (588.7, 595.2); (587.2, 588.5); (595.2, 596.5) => -0.03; 27.1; 27.2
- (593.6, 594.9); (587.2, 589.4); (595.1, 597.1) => 0.04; 27.8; 28.2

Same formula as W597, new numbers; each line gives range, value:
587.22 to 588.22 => 26.9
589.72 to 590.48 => 24.4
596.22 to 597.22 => 29.3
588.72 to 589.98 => 27.2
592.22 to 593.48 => 26.5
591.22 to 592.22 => 28.2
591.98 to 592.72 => 27.8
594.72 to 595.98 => 28.5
